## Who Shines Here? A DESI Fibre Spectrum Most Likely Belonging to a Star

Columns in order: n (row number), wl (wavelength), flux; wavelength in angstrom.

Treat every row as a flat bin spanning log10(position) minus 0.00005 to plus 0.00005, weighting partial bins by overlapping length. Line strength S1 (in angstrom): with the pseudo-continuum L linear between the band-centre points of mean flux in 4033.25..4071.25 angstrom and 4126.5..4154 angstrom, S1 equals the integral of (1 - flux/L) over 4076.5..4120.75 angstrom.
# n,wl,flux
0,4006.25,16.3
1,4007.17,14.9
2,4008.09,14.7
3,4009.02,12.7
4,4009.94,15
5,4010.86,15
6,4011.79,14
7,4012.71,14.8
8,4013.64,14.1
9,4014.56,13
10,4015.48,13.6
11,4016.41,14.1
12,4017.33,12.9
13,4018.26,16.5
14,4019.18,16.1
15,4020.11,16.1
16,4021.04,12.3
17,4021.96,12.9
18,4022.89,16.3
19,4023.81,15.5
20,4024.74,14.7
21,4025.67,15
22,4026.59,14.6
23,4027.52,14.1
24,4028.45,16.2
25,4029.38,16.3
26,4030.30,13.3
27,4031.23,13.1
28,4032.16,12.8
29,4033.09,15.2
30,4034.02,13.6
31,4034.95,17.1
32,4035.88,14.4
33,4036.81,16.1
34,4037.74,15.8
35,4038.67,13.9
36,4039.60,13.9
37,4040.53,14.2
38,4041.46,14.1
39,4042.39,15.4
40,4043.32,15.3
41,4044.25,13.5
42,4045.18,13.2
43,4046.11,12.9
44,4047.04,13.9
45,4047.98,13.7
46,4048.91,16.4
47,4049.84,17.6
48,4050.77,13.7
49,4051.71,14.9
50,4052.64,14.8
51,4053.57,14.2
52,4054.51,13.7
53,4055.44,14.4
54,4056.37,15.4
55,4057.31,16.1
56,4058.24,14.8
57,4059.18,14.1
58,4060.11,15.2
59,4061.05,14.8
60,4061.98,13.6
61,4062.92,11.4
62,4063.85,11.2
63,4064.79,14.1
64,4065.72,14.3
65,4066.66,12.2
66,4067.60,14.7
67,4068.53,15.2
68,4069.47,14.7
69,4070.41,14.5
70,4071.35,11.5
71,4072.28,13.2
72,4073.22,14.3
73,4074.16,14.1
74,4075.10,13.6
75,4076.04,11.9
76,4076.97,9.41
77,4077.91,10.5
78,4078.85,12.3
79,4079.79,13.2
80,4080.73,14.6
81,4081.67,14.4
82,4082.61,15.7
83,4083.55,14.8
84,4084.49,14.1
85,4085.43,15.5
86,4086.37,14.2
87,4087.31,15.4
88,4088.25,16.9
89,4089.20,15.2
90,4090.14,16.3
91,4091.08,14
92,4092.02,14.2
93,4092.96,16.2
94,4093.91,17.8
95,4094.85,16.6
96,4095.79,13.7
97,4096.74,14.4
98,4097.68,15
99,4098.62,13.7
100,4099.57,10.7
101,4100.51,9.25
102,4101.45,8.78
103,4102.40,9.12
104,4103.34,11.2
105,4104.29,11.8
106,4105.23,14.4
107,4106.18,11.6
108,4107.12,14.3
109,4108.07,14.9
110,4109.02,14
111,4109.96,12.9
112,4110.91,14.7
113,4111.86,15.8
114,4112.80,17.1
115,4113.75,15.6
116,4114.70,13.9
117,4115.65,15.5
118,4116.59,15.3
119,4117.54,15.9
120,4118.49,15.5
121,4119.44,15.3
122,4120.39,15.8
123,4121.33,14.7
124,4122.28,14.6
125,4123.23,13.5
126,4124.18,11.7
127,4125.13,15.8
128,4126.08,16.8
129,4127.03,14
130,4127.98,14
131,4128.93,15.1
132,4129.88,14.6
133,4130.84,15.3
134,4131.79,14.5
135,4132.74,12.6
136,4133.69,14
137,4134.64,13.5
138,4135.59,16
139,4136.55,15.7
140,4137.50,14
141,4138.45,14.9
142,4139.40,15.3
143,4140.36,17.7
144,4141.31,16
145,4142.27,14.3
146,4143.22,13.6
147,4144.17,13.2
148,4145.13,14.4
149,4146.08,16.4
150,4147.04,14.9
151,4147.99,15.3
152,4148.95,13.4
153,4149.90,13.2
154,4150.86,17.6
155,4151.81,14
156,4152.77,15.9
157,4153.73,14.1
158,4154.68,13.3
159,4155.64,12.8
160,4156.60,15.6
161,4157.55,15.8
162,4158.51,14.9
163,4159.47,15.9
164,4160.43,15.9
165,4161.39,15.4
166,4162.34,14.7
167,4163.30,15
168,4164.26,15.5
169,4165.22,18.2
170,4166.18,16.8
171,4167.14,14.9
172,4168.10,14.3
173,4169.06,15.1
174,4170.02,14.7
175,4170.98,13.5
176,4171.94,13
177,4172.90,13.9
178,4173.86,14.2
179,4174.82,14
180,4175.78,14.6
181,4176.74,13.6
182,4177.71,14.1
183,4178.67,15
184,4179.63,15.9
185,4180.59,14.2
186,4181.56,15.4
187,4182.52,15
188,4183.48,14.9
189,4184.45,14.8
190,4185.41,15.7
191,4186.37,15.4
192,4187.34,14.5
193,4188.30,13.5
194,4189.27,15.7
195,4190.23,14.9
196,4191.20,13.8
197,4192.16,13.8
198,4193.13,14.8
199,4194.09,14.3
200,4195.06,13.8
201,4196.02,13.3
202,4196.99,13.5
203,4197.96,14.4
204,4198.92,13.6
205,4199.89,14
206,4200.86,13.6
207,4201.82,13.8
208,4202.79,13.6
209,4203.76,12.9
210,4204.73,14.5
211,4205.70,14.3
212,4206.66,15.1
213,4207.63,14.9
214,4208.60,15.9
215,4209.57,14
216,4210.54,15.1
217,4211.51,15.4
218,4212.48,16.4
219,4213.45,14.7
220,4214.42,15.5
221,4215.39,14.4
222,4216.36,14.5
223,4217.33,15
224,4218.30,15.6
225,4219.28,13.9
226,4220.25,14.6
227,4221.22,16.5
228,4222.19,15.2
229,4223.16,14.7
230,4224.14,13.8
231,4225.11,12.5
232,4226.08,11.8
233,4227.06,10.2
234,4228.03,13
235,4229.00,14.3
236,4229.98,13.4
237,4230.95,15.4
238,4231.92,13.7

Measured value 1.6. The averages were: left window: 14.4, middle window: 14.1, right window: 14.7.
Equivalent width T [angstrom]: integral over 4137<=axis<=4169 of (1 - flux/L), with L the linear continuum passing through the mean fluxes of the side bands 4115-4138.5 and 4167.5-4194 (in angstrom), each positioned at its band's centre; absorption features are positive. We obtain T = -0.9 angstrom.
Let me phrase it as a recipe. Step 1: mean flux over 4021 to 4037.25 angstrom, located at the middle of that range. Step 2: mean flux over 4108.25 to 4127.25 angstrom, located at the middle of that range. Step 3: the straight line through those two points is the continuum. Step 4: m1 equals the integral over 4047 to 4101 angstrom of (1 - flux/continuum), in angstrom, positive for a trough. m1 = 2.5 angstrom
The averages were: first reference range 14.7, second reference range 14.9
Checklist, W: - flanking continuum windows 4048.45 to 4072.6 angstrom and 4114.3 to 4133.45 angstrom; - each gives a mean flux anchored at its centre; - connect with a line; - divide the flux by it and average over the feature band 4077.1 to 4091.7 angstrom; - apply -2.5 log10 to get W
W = 0.01 mag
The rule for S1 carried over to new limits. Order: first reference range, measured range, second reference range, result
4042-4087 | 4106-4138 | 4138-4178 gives -0.4 angstrom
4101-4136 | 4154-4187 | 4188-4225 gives -1.2 angstrom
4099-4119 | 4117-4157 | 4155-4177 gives -1.7 angstrom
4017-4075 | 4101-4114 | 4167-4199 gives 1.0 angstrom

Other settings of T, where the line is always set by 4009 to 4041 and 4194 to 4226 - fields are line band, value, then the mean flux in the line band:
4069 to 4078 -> 1.0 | 12.9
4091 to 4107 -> 1.6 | 13.1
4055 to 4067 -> 0.5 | 14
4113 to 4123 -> -0.5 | 15.2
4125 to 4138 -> -0.2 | 14.7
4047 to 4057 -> -0.2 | 14.8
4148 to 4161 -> -0.3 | 14.8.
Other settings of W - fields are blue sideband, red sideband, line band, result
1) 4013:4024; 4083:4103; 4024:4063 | -0.02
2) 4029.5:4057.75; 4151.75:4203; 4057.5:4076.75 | 0.07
